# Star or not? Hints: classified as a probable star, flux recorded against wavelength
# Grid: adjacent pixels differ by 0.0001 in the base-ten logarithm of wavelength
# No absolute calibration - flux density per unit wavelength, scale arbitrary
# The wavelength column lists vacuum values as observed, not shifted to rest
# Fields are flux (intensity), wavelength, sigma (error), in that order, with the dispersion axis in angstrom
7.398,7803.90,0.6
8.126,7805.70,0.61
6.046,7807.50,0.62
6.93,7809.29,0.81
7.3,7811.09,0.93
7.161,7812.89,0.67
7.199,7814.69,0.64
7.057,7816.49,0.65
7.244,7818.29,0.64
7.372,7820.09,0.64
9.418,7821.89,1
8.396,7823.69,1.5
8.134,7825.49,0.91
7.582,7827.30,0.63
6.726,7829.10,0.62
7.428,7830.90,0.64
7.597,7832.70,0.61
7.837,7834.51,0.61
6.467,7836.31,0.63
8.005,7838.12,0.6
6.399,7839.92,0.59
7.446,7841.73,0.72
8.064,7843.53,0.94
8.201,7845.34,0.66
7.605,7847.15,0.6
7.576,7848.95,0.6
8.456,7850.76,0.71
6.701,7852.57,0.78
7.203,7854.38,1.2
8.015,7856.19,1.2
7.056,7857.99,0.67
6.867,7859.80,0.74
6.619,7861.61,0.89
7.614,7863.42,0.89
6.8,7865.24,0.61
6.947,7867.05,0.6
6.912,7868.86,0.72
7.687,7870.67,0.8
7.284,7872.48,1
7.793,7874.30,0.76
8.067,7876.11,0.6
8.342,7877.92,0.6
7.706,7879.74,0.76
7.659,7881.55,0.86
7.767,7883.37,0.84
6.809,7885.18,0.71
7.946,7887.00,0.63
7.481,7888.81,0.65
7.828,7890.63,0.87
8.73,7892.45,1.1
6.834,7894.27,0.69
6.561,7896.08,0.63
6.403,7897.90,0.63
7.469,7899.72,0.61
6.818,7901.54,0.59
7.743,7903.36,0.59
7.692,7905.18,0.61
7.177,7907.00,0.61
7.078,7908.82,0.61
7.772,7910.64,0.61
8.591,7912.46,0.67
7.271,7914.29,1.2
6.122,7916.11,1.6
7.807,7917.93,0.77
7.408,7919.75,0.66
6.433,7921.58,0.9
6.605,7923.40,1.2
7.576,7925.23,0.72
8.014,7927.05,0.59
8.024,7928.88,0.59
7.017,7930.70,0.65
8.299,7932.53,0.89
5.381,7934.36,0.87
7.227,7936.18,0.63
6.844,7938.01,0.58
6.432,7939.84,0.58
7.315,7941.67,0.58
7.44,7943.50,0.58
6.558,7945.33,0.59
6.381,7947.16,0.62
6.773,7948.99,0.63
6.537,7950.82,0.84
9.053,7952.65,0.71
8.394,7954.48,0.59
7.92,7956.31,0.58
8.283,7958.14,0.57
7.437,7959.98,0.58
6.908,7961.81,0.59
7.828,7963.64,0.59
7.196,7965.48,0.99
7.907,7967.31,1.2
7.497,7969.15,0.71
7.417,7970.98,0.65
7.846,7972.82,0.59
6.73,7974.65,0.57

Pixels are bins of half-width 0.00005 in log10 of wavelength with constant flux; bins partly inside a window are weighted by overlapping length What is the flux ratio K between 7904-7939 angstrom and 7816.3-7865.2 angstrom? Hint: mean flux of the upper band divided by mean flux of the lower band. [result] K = 0.97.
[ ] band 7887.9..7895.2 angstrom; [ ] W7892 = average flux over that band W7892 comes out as 7.72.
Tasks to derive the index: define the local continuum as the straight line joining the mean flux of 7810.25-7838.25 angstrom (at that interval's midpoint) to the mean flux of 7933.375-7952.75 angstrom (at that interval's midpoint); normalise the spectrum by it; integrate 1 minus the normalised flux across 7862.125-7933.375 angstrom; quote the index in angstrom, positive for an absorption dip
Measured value -3.4 angstrom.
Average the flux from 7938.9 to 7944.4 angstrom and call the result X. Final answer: 7.05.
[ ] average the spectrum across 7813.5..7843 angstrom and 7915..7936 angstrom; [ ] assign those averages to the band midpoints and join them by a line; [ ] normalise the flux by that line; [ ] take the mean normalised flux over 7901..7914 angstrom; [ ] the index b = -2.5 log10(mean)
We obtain -0.05 mag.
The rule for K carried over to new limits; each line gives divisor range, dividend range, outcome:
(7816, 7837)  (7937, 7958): 0.95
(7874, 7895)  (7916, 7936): 0.93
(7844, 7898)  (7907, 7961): 0.98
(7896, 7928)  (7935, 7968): 1.01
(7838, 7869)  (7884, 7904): 1.00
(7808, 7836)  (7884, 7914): 0.99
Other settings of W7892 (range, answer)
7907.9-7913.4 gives 7.8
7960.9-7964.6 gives 7.36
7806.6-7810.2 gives 6.5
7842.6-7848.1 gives 7.96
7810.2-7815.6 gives 7.22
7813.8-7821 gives 7.22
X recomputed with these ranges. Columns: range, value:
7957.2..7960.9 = 7.85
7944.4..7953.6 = 7.07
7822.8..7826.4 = 8.25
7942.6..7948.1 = 6.79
